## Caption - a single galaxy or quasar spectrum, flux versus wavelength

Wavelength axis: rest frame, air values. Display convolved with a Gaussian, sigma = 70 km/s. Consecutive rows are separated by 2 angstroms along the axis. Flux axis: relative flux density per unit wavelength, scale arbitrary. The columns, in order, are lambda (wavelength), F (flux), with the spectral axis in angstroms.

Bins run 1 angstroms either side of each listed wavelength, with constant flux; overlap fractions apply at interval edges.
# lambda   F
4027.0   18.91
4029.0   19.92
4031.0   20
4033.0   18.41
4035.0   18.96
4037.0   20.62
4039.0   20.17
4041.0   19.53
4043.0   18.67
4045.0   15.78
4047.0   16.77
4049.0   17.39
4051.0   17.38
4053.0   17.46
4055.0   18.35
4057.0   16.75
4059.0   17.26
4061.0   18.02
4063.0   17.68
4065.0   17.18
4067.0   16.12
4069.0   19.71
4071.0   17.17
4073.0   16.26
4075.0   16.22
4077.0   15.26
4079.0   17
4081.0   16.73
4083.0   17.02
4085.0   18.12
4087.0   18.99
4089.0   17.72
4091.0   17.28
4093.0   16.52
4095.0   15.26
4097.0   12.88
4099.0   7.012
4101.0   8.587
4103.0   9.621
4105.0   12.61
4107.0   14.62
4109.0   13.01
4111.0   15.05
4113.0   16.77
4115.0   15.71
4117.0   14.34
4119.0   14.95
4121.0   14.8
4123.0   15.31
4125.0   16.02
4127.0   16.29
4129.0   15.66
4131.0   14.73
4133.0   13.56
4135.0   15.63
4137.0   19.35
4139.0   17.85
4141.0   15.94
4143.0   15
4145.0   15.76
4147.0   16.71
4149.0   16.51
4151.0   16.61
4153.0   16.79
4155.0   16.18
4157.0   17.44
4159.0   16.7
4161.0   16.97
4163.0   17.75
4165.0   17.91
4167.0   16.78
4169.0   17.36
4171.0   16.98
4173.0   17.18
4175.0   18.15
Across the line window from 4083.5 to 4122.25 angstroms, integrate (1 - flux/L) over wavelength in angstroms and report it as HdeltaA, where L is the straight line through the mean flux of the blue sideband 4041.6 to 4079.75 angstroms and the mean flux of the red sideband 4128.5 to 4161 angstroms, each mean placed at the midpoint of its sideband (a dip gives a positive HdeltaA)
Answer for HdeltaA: 5.3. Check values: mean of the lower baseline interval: 17.2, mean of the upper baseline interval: 16.3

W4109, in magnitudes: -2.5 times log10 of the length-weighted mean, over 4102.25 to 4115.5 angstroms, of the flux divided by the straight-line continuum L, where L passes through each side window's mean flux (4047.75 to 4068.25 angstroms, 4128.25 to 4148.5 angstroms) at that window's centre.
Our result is 0.19 mag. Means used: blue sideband 17.4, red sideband 16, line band 13.9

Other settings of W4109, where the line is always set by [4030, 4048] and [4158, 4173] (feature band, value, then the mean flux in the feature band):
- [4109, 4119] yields 0.18 mag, 15.2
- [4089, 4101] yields 0.30 mag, 13.7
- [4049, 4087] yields 0.07 mag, 17.3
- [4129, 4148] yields 0.10 mag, 16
